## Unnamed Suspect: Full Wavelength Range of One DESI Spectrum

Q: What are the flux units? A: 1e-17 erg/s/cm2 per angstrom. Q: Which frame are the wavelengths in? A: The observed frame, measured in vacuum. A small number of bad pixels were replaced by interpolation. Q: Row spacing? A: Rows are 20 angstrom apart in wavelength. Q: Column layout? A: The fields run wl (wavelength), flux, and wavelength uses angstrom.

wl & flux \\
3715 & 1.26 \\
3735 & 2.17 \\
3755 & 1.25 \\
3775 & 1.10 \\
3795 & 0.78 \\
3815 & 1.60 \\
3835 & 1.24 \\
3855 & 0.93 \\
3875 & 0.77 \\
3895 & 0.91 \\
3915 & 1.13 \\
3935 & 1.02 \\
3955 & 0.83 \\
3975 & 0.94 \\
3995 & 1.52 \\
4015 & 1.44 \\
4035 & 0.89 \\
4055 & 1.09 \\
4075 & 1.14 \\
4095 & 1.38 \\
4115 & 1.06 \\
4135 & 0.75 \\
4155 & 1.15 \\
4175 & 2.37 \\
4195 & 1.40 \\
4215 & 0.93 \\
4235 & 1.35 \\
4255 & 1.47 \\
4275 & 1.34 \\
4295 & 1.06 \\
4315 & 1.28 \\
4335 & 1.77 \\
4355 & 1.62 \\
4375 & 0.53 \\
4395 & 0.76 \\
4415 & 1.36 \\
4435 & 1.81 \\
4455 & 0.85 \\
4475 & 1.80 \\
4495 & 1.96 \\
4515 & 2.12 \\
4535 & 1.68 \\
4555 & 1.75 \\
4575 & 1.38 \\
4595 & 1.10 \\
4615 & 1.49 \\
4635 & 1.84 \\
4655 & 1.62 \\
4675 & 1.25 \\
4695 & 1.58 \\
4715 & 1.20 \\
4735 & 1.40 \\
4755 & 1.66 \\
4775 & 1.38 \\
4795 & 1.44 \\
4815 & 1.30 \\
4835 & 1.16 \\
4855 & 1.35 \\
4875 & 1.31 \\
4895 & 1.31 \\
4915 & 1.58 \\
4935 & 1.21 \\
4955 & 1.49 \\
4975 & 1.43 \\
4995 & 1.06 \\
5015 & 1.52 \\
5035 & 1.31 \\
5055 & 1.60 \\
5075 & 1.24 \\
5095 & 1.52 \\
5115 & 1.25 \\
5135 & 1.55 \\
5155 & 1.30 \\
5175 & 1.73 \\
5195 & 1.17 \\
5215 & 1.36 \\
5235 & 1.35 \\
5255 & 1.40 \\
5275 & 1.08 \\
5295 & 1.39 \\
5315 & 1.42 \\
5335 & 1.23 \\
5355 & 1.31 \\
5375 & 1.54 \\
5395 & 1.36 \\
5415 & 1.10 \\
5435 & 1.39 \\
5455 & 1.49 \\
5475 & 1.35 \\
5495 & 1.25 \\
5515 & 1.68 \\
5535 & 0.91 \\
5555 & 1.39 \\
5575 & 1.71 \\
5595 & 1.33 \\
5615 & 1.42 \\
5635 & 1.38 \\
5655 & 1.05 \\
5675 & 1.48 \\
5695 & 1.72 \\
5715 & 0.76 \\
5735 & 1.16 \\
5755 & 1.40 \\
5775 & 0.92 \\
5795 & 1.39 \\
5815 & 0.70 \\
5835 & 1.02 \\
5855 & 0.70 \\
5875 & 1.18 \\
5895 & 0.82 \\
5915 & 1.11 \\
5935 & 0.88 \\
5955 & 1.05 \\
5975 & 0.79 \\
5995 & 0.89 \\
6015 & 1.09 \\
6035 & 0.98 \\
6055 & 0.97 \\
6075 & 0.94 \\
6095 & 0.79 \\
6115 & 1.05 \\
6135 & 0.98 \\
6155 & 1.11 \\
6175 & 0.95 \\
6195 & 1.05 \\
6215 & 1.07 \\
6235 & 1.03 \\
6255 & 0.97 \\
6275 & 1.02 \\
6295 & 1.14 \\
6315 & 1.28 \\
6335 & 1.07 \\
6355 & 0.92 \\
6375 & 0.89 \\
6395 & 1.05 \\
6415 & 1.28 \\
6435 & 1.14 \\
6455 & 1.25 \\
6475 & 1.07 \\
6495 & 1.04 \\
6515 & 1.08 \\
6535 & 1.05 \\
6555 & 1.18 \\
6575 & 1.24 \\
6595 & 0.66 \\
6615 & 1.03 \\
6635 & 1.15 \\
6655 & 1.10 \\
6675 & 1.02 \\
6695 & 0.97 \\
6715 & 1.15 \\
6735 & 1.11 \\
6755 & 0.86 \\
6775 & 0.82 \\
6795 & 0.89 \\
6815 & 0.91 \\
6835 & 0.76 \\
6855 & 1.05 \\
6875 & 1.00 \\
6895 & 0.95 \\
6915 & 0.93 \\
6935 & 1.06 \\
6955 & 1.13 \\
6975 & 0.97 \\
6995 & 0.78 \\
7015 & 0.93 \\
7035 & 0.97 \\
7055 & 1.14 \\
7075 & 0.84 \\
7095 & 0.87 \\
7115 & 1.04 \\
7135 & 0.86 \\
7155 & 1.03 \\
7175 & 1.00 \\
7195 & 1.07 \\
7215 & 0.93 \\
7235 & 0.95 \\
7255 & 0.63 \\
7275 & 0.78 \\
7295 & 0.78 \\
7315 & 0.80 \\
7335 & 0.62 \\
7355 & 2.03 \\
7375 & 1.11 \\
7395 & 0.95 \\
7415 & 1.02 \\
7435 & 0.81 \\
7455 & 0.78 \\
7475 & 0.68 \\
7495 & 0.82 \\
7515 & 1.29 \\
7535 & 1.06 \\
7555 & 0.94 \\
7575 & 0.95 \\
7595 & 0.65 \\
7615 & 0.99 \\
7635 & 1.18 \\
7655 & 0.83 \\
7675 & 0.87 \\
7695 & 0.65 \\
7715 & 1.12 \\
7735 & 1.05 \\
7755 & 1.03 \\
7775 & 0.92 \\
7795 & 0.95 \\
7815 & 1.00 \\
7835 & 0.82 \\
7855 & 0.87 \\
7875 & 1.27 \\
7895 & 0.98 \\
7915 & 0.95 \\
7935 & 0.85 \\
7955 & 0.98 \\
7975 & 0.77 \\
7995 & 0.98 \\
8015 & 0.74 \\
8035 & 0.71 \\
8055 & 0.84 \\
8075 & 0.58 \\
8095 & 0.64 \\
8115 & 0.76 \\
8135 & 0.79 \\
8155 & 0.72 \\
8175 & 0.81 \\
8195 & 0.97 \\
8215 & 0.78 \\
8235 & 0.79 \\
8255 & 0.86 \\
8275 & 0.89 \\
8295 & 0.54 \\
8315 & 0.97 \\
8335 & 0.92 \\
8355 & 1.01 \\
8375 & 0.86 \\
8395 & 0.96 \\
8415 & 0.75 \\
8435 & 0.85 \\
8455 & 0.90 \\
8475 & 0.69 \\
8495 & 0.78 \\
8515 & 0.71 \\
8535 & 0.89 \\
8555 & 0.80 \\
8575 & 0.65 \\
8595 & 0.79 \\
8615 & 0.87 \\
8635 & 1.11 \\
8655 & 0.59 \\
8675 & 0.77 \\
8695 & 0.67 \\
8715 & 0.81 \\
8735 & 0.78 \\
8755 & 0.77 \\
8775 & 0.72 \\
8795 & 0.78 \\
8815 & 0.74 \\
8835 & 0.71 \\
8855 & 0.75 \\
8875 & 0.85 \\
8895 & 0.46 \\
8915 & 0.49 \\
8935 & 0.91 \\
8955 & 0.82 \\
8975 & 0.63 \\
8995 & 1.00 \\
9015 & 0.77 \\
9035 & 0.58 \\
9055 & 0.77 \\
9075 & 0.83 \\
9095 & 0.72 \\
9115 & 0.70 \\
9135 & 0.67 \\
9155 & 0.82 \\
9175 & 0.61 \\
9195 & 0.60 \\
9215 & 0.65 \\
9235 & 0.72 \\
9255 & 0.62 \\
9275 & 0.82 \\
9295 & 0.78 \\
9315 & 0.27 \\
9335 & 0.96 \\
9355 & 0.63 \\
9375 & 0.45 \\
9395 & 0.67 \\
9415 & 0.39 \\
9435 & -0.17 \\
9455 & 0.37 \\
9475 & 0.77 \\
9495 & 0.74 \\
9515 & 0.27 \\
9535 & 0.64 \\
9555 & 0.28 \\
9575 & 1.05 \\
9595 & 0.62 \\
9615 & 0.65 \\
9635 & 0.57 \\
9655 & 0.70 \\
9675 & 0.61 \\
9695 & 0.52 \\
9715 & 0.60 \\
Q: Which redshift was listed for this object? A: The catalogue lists 0.119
